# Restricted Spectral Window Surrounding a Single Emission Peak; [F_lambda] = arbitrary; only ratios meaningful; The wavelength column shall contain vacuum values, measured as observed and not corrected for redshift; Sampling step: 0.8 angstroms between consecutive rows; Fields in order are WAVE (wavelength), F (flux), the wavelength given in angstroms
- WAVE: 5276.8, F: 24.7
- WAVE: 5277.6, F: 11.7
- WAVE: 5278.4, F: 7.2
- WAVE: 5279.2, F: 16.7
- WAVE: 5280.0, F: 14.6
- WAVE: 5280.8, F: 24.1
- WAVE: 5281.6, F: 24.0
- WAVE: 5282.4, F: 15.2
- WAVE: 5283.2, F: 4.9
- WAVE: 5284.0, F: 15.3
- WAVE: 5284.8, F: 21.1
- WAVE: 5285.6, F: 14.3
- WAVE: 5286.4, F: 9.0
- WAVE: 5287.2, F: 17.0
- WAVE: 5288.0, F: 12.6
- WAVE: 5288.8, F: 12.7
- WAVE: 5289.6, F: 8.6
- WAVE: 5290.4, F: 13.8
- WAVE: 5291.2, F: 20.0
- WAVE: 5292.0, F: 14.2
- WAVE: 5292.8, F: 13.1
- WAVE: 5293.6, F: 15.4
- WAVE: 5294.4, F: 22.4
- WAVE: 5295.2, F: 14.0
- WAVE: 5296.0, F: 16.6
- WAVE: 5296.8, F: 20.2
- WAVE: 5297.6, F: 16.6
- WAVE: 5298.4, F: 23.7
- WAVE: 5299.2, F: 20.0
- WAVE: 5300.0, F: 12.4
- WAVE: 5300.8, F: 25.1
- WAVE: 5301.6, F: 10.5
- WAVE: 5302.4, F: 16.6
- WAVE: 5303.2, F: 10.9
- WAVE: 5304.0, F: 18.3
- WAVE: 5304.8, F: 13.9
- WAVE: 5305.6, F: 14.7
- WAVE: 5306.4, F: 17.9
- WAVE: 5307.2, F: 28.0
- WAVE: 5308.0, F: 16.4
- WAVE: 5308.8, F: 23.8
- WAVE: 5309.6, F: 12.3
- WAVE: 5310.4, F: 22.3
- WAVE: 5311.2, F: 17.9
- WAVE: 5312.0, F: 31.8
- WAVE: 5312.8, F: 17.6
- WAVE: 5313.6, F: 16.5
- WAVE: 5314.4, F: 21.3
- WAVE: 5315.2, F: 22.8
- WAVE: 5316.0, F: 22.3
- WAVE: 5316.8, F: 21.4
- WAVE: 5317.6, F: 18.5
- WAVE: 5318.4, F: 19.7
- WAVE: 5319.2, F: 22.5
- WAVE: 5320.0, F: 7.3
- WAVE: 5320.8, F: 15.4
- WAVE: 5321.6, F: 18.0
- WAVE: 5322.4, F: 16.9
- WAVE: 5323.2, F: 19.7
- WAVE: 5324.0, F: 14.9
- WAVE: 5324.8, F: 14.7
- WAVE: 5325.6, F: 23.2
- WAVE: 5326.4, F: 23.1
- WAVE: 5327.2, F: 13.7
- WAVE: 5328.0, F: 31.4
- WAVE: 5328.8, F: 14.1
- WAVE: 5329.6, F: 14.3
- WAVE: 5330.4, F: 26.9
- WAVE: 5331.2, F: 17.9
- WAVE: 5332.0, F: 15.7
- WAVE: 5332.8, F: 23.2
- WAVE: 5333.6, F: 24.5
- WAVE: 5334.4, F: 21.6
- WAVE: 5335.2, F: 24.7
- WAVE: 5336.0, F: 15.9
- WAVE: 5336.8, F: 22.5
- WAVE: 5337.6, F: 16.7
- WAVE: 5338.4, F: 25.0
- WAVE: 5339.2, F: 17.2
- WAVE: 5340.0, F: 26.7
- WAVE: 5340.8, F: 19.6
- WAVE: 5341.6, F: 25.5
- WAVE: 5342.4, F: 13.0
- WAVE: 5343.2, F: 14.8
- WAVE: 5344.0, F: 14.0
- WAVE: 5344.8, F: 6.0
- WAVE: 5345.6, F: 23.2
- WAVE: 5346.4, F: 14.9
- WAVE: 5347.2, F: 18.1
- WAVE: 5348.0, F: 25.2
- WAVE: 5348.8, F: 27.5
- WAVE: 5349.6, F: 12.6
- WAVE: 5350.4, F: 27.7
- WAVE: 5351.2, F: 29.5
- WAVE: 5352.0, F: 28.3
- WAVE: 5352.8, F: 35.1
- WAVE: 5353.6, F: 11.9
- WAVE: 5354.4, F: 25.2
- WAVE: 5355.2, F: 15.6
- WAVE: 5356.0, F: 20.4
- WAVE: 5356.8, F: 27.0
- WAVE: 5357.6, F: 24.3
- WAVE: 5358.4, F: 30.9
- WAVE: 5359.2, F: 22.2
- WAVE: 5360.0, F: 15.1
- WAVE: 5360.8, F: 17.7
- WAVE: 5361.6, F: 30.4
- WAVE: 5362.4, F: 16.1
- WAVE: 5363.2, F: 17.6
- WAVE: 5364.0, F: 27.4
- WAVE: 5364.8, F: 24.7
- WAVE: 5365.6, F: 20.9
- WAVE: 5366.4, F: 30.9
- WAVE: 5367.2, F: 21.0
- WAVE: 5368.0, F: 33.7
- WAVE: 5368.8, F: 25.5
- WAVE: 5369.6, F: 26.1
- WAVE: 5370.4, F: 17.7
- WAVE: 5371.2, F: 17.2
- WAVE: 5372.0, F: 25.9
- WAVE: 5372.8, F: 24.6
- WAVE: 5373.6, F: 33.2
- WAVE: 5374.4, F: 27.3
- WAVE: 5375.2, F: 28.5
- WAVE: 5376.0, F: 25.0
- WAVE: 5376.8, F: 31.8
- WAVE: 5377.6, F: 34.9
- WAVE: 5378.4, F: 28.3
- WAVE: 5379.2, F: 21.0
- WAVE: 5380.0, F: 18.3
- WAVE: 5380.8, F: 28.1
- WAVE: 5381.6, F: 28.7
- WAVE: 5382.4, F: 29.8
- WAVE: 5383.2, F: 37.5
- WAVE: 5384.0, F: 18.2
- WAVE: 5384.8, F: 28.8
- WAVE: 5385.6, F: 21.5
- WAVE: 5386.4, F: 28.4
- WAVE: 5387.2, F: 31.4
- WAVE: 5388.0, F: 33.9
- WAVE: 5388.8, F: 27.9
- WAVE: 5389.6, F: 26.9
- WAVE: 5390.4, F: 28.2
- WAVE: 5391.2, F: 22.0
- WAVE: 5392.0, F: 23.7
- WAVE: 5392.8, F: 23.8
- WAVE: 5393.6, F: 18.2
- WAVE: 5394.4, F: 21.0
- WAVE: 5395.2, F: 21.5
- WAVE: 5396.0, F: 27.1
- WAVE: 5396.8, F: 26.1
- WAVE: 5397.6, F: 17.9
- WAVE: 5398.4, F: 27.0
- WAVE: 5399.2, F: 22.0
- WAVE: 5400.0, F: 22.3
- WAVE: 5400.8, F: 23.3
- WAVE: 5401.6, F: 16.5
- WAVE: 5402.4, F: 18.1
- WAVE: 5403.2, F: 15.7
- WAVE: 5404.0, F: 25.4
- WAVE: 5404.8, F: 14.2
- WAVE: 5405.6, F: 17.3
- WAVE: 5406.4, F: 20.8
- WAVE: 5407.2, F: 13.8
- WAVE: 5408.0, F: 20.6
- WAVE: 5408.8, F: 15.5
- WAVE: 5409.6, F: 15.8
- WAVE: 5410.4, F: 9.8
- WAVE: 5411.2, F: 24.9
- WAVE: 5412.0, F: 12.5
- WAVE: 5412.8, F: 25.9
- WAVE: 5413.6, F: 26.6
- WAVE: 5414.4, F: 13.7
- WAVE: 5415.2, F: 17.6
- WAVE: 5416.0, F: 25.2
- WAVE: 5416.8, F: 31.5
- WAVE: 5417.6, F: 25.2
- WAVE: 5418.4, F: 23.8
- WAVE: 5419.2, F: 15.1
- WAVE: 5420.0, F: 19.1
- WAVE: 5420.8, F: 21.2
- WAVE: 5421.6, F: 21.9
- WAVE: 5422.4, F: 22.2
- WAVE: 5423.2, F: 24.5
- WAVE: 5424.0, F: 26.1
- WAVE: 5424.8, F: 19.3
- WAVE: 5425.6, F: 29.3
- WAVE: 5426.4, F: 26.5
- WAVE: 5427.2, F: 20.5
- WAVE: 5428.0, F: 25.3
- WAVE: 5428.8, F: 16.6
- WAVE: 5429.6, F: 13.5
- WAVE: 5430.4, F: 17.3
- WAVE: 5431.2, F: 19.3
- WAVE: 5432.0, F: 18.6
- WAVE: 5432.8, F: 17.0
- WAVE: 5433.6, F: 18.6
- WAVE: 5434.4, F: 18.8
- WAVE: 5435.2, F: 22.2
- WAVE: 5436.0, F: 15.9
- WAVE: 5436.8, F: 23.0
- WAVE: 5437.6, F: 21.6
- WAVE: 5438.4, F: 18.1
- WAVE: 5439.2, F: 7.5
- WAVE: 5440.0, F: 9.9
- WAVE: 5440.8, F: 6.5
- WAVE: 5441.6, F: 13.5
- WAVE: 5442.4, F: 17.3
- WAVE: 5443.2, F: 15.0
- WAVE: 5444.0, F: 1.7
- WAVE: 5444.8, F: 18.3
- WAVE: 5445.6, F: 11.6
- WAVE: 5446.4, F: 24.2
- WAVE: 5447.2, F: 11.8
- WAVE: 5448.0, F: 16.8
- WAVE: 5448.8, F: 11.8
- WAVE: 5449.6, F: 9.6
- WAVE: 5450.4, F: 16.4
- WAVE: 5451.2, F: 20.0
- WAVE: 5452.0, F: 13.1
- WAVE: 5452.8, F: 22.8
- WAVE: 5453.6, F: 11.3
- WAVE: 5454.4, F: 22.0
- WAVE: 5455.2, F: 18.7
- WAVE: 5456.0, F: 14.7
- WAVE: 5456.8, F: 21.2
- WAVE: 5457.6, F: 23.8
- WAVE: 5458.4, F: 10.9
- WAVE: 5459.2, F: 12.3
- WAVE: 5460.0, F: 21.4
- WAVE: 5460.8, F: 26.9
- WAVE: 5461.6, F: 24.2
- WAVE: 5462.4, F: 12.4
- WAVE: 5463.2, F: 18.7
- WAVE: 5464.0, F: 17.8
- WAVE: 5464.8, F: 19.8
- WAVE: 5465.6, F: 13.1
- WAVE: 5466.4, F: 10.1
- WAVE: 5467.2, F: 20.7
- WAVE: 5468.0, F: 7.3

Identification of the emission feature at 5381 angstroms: C III]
